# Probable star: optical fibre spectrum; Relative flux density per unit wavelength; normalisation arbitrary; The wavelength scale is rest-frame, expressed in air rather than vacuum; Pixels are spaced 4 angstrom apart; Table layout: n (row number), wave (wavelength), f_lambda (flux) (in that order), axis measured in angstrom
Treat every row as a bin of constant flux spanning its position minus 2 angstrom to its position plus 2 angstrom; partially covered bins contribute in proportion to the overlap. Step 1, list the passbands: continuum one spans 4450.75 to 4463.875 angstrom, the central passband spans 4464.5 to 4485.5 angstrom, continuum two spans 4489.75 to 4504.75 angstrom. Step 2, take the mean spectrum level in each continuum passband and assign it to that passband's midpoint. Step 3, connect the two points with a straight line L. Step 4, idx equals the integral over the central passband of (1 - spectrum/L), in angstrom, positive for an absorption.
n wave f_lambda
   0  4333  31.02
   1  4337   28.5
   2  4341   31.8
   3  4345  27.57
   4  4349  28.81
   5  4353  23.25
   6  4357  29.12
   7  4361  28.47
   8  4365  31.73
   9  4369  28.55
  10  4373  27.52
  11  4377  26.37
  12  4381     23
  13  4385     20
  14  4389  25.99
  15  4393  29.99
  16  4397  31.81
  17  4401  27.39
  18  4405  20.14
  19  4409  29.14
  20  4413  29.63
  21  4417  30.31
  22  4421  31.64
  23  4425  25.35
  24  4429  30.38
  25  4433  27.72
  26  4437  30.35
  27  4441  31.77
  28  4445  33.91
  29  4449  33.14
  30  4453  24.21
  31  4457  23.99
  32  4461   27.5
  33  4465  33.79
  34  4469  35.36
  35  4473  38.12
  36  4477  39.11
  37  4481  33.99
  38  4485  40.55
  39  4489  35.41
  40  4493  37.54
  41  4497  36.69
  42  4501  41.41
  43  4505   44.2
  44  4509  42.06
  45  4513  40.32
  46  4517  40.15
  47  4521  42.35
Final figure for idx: -3.4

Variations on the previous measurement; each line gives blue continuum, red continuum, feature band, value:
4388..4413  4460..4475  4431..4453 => 0.65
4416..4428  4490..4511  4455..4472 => 2.14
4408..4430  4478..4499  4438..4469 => 2.77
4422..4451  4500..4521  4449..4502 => 3.27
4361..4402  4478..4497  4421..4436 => 1.46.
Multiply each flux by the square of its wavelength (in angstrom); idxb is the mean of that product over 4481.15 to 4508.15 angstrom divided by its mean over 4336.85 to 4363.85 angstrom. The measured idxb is 1.47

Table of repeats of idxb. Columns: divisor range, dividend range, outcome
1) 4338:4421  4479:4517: 1.50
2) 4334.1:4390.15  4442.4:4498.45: 1.30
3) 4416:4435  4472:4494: 1.32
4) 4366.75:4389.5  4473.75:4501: 1.56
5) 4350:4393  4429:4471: 1.18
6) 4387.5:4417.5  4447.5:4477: 1.15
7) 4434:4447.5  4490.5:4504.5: 1.26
